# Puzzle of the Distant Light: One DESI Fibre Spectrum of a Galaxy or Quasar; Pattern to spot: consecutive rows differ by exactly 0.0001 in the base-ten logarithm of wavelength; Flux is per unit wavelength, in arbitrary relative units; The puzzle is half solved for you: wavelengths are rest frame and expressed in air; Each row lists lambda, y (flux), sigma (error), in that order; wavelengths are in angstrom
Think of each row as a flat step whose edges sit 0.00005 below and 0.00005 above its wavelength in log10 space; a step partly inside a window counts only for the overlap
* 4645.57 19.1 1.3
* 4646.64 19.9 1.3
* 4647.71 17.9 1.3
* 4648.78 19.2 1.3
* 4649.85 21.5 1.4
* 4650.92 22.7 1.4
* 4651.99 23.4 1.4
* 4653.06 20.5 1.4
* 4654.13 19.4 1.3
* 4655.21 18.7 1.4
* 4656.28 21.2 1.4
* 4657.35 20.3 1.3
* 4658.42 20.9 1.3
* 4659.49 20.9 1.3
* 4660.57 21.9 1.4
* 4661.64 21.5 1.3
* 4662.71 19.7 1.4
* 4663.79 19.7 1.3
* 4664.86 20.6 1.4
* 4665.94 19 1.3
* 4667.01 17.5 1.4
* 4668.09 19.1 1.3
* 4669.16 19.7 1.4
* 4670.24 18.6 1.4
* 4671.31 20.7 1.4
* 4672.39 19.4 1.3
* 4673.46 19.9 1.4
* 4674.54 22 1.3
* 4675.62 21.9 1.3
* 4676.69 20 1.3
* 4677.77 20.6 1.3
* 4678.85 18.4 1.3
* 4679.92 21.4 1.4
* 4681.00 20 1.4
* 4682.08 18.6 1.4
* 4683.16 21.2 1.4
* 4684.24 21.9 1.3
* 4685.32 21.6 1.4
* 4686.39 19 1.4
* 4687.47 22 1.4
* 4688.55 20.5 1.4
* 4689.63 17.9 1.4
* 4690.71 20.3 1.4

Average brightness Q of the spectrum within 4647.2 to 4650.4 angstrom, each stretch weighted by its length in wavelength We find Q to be 19.6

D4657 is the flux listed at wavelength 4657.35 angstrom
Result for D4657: 20.3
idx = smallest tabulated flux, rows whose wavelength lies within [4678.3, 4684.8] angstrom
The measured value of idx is 18.4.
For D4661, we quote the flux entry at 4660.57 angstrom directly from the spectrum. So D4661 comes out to 21.9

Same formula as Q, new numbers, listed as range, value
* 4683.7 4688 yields 21.2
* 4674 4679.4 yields 20.6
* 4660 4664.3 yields 20.7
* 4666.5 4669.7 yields 18.8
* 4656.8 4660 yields 20.7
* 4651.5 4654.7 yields 21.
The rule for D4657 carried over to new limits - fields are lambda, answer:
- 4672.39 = 19.4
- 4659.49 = 20.9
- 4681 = 20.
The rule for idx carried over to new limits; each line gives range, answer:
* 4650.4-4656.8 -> 18.7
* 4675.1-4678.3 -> 20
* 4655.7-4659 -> 20.3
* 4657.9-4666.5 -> 19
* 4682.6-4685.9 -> 21.2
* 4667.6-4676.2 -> 18.6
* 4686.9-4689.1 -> 20.5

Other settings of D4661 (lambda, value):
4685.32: 21.6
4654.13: 19.4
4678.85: 18.4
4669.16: 19.7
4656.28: 21.2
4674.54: 22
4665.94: 19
